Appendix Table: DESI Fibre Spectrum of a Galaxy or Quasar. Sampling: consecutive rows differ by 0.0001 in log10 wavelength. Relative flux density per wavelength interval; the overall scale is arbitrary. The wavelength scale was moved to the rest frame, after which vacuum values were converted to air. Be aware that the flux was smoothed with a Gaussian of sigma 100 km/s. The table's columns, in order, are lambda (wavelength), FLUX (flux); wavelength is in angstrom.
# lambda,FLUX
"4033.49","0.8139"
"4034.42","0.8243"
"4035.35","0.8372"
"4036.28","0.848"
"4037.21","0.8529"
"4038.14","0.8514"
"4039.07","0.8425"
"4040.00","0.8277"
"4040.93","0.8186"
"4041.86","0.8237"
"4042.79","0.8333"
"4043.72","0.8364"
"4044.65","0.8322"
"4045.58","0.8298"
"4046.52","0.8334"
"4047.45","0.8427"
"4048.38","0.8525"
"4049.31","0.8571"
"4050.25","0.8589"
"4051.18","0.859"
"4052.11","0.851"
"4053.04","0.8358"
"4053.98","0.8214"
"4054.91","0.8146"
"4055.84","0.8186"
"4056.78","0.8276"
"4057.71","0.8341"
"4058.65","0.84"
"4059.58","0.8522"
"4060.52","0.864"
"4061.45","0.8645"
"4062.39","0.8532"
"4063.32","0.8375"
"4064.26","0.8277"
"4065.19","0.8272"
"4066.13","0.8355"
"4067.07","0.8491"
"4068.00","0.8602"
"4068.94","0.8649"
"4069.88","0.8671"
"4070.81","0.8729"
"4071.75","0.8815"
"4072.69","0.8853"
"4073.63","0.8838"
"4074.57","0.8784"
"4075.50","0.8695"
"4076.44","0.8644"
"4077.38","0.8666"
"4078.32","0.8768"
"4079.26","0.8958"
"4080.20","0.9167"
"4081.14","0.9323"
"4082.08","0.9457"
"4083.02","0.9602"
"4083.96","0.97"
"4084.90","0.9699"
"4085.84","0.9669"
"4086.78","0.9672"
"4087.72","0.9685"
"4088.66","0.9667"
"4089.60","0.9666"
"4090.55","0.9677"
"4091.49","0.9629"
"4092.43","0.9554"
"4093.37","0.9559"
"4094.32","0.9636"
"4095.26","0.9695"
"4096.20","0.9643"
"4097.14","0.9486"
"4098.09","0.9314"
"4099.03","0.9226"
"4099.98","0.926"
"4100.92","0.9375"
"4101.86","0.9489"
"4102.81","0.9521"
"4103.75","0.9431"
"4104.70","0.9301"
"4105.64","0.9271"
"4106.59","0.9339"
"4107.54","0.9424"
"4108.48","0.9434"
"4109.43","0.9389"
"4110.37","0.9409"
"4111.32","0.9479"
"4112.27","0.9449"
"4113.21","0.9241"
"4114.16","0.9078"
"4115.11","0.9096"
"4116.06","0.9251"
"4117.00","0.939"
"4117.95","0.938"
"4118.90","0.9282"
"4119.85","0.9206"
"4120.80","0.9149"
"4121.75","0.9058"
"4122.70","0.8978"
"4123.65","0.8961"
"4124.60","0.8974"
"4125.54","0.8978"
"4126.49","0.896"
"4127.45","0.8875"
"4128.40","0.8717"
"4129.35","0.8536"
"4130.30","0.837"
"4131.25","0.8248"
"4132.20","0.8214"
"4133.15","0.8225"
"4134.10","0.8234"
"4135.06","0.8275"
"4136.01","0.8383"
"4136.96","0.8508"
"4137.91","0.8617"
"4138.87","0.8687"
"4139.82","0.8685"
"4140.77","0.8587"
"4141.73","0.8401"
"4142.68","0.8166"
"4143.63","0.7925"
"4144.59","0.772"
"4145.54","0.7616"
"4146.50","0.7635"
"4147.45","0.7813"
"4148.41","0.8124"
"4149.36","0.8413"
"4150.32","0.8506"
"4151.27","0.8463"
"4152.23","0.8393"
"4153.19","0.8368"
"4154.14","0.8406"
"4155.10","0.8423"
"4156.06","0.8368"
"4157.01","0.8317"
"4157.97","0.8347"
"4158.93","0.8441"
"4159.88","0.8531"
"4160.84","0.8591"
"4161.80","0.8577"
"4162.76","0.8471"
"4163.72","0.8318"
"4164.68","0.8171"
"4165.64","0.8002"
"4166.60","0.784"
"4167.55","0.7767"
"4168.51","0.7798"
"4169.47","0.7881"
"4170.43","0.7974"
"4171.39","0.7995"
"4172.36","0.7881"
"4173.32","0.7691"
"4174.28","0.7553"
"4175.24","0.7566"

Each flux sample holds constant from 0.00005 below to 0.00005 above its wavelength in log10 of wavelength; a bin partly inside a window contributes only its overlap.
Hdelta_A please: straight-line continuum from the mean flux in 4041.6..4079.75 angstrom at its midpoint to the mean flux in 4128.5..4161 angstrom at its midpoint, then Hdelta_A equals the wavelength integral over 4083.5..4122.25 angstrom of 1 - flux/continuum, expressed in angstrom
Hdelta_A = -4.7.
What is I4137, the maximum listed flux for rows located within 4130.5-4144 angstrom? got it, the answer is 0.8687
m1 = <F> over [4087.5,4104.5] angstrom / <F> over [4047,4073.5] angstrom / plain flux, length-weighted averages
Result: 1.12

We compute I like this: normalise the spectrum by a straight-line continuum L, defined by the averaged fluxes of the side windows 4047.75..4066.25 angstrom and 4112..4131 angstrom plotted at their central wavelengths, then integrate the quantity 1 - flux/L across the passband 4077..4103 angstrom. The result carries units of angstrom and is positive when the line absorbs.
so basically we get -2.2 angstrom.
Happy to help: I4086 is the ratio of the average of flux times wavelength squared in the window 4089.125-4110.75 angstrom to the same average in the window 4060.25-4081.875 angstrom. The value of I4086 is 1.10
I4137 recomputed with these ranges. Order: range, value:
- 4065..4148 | 0.97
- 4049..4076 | 0.8853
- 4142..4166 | 0.8591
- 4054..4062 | 0.8645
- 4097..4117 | 0.9521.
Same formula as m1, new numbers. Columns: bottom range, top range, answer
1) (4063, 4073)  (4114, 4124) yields 1.07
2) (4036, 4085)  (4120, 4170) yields 0.98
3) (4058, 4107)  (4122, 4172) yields 0.92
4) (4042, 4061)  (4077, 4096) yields 1.13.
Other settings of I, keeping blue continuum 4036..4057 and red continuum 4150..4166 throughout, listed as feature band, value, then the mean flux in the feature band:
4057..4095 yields -2.79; 0.9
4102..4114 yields -1.43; 0.938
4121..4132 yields -0.51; 0.878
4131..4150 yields 0.38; 0.823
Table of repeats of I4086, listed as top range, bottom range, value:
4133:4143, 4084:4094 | 0.90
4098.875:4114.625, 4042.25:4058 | 1.15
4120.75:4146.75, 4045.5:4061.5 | 1.05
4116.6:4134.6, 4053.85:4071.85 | 1.08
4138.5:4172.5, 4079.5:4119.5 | 0.89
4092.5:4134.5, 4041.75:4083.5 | 1.09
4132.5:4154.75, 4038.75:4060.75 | 1.03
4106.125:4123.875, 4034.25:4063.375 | 1.14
